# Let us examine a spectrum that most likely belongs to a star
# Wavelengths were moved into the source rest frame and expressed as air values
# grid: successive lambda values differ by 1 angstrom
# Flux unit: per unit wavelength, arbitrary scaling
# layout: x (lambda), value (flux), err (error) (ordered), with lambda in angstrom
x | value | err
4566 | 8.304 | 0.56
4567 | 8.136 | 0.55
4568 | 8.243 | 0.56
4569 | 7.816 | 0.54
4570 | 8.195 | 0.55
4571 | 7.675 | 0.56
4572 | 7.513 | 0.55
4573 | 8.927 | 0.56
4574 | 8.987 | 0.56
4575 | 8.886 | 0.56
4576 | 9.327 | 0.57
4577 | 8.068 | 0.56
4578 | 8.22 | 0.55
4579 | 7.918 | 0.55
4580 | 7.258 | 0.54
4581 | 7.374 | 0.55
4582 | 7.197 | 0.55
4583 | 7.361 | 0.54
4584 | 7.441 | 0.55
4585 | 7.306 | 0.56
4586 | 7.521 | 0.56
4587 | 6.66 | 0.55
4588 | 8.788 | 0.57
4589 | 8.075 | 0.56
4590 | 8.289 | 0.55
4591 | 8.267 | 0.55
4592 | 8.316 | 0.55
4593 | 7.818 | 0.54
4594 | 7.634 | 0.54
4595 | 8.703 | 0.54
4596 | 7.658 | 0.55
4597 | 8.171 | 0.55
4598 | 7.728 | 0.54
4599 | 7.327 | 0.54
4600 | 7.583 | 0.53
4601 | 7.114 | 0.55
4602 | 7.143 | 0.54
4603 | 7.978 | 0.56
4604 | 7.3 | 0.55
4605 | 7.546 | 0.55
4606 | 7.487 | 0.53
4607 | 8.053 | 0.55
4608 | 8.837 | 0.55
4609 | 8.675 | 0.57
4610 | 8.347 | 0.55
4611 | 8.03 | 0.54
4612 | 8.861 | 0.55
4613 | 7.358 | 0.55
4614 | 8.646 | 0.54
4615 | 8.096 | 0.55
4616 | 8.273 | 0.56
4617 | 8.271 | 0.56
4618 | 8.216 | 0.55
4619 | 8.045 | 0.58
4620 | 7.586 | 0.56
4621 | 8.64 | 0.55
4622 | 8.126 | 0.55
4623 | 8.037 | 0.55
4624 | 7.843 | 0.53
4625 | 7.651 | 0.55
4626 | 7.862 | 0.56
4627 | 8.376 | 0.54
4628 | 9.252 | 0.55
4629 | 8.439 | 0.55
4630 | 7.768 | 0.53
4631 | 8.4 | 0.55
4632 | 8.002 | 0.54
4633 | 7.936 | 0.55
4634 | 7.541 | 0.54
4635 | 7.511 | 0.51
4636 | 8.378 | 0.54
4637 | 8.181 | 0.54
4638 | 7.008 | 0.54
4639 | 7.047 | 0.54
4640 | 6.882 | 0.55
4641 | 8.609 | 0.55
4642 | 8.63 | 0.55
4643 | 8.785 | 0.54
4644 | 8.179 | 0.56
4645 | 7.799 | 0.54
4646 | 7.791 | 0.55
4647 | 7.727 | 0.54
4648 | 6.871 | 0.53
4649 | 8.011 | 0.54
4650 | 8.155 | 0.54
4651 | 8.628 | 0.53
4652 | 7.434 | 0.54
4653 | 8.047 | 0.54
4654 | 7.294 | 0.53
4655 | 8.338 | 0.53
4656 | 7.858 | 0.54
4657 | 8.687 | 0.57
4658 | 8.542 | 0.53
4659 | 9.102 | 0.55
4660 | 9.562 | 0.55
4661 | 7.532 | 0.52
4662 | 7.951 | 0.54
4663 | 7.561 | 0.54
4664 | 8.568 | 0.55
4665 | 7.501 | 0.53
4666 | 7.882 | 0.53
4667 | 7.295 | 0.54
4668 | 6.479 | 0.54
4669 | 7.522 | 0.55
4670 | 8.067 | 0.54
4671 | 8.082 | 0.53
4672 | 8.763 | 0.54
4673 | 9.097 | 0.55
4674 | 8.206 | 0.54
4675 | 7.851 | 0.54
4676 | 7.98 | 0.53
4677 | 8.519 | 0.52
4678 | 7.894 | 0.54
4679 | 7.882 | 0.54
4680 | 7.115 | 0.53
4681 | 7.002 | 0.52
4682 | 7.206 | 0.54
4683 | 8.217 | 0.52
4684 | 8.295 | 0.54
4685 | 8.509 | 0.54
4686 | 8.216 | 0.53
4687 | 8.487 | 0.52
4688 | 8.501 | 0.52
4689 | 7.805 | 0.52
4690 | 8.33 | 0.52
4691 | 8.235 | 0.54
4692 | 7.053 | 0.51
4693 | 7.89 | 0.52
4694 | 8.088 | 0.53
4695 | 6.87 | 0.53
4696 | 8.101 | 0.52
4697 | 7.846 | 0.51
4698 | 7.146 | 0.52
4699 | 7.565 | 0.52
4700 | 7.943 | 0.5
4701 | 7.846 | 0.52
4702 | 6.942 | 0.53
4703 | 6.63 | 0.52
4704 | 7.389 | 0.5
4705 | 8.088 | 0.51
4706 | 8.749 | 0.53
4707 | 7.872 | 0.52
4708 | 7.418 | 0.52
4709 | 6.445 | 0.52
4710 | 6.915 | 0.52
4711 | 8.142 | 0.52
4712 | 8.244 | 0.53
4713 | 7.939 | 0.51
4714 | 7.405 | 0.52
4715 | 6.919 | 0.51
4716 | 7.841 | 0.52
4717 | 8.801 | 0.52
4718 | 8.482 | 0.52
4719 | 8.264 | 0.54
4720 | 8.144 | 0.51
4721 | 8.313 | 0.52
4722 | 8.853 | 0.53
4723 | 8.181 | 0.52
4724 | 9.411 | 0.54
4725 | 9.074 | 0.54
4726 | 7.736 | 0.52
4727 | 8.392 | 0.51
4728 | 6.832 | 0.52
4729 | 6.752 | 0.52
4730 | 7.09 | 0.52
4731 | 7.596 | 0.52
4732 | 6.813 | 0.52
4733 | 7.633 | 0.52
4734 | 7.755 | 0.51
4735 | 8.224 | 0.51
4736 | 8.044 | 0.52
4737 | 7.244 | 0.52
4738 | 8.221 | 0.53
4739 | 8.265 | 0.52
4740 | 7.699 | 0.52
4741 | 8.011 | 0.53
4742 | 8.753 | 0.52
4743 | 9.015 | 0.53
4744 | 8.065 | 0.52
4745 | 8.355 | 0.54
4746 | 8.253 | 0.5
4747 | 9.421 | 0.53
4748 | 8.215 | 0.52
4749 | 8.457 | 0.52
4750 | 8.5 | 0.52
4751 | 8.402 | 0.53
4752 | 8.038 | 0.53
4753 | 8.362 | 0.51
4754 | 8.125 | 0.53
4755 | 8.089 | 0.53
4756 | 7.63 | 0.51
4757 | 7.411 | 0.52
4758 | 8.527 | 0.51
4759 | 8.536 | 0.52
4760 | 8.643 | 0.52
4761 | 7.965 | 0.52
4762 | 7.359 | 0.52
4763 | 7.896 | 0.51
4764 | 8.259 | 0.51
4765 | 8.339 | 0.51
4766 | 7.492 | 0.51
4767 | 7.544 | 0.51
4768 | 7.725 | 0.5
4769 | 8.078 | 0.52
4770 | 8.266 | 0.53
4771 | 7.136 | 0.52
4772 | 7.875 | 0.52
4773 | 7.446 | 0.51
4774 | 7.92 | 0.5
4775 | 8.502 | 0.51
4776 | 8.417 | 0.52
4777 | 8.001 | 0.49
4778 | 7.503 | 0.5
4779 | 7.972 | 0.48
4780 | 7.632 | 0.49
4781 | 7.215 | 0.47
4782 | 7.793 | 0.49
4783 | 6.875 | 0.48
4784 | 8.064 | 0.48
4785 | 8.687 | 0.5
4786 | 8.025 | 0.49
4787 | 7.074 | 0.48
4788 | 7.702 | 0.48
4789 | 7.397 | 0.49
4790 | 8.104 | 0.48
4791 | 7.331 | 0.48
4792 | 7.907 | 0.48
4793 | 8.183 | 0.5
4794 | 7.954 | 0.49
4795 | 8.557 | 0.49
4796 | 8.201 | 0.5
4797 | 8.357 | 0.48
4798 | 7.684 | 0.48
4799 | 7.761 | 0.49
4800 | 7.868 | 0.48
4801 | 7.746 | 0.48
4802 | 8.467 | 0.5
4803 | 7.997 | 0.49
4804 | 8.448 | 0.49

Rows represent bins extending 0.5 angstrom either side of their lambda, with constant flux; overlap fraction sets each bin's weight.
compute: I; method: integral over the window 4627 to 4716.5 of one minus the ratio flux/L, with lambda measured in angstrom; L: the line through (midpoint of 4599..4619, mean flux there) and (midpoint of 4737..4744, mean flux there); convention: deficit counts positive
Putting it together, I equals 2.2 angstrom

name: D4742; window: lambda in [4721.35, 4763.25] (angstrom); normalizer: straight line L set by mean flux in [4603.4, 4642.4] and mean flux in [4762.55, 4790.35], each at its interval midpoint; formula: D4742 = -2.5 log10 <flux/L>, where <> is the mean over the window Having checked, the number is -0.03 mag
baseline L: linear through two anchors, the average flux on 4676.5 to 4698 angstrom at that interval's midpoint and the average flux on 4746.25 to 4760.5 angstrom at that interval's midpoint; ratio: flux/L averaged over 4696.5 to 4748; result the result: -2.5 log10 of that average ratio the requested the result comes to 0.03 mag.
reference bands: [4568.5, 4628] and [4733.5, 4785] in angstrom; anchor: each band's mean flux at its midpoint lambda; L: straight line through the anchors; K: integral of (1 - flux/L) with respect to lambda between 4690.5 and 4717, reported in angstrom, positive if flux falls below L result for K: 1.3 angstrom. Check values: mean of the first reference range 7.98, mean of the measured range 7.62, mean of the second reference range 8.04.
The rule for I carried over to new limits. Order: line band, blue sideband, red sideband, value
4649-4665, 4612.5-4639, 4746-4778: -0.3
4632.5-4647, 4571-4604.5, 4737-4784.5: 0.1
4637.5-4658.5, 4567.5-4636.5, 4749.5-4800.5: 0.2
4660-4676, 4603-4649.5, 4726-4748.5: 0.1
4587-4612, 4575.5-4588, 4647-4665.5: -0.5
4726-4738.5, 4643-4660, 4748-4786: 0.7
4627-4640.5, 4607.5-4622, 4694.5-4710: 0.4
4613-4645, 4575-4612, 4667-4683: -0.8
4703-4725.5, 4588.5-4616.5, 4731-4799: -0.1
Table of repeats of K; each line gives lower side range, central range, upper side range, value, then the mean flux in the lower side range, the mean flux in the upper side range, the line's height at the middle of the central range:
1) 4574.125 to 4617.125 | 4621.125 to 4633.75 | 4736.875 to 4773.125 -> -0.28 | 7.93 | 8.11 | 7.97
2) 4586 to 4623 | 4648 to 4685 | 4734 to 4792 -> -0.02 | 7.98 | 8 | 7.99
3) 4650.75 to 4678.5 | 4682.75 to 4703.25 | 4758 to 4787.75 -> 0.46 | 8.08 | 7.88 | 8.02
